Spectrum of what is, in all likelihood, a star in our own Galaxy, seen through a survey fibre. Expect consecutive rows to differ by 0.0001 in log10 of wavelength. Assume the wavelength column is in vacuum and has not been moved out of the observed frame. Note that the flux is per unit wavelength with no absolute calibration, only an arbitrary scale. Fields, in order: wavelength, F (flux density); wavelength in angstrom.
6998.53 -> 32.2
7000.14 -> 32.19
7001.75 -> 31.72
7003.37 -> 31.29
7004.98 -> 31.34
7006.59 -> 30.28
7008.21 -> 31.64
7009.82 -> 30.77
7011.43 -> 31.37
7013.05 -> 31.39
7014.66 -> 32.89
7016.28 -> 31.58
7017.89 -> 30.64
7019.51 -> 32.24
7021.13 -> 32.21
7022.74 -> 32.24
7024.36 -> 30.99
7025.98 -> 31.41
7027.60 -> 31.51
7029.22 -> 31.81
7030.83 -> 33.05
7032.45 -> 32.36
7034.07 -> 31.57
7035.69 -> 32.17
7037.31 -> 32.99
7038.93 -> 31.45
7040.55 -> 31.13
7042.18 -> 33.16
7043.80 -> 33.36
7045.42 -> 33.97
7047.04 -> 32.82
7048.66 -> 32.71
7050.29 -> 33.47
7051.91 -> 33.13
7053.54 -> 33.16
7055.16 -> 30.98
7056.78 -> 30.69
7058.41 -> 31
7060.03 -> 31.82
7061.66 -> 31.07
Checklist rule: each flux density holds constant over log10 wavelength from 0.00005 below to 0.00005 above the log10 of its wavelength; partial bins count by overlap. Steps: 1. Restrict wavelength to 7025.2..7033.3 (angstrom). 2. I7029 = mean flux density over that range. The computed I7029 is 32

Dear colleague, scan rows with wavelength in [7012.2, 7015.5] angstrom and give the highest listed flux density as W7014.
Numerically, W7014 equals 32.89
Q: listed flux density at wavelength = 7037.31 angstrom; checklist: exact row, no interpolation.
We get 32.99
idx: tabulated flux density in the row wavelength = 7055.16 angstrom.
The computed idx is 30.98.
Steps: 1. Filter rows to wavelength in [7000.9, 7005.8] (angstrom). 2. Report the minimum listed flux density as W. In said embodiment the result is 31.29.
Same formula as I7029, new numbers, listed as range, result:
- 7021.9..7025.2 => 31.6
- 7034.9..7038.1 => 32.6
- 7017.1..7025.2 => 31.6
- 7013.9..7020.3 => 31.8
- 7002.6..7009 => 31.1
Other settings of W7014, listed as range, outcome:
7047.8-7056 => 33.47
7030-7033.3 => 33.05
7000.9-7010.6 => 31.72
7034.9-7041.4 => 32.99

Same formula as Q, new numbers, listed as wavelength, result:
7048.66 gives 32.71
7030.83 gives 33.05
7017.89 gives 30.64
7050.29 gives 33.47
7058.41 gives 31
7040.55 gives 31.13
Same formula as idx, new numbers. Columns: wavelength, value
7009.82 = 30.77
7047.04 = 32.82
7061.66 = 31.07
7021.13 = 32.21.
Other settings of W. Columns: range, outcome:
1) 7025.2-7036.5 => 31.41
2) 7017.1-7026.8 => 30.64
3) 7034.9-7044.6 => 31.13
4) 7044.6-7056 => 30.98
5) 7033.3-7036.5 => 31.57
